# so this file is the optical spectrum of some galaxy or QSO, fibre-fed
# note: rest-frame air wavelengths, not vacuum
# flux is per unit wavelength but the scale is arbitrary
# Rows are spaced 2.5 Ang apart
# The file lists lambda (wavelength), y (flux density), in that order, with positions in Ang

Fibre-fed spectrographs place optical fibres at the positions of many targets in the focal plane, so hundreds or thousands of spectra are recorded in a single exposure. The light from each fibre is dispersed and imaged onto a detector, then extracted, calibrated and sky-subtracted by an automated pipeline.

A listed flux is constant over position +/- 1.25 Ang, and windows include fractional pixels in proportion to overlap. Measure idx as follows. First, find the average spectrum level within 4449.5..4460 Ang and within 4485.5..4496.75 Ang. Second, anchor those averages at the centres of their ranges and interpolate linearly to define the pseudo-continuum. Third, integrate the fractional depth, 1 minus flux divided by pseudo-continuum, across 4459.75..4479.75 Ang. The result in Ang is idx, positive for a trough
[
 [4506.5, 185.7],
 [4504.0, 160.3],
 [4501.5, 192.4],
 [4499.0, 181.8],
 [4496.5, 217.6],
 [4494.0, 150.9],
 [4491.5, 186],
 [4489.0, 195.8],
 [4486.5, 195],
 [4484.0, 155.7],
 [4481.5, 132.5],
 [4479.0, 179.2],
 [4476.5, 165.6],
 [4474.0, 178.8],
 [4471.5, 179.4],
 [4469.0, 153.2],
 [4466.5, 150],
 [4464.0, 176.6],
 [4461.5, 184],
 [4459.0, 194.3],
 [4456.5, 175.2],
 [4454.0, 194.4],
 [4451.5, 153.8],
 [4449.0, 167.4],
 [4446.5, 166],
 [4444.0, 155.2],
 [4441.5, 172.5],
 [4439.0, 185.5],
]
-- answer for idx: 1.1 Ang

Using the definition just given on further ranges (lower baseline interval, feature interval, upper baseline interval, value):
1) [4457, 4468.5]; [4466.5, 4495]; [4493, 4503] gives 1.7 Ang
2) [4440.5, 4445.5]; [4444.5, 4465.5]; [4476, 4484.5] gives -1.8 Ang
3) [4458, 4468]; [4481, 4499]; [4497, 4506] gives 0.2 Ang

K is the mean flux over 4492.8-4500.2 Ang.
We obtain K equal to 184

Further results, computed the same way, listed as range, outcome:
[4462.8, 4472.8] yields 165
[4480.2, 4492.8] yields 173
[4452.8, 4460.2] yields 188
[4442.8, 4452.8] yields 161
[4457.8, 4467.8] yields 176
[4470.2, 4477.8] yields 174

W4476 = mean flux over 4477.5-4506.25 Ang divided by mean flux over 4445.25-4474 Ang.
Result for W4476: 1.03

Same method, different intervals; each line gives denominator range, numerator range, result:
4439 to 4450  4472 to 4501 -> 1.06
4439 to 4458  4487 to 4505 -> 1.08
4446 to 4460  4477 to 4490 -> 0.97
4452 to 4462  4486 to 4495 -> 0.98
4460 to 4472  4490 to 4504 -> 1.09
